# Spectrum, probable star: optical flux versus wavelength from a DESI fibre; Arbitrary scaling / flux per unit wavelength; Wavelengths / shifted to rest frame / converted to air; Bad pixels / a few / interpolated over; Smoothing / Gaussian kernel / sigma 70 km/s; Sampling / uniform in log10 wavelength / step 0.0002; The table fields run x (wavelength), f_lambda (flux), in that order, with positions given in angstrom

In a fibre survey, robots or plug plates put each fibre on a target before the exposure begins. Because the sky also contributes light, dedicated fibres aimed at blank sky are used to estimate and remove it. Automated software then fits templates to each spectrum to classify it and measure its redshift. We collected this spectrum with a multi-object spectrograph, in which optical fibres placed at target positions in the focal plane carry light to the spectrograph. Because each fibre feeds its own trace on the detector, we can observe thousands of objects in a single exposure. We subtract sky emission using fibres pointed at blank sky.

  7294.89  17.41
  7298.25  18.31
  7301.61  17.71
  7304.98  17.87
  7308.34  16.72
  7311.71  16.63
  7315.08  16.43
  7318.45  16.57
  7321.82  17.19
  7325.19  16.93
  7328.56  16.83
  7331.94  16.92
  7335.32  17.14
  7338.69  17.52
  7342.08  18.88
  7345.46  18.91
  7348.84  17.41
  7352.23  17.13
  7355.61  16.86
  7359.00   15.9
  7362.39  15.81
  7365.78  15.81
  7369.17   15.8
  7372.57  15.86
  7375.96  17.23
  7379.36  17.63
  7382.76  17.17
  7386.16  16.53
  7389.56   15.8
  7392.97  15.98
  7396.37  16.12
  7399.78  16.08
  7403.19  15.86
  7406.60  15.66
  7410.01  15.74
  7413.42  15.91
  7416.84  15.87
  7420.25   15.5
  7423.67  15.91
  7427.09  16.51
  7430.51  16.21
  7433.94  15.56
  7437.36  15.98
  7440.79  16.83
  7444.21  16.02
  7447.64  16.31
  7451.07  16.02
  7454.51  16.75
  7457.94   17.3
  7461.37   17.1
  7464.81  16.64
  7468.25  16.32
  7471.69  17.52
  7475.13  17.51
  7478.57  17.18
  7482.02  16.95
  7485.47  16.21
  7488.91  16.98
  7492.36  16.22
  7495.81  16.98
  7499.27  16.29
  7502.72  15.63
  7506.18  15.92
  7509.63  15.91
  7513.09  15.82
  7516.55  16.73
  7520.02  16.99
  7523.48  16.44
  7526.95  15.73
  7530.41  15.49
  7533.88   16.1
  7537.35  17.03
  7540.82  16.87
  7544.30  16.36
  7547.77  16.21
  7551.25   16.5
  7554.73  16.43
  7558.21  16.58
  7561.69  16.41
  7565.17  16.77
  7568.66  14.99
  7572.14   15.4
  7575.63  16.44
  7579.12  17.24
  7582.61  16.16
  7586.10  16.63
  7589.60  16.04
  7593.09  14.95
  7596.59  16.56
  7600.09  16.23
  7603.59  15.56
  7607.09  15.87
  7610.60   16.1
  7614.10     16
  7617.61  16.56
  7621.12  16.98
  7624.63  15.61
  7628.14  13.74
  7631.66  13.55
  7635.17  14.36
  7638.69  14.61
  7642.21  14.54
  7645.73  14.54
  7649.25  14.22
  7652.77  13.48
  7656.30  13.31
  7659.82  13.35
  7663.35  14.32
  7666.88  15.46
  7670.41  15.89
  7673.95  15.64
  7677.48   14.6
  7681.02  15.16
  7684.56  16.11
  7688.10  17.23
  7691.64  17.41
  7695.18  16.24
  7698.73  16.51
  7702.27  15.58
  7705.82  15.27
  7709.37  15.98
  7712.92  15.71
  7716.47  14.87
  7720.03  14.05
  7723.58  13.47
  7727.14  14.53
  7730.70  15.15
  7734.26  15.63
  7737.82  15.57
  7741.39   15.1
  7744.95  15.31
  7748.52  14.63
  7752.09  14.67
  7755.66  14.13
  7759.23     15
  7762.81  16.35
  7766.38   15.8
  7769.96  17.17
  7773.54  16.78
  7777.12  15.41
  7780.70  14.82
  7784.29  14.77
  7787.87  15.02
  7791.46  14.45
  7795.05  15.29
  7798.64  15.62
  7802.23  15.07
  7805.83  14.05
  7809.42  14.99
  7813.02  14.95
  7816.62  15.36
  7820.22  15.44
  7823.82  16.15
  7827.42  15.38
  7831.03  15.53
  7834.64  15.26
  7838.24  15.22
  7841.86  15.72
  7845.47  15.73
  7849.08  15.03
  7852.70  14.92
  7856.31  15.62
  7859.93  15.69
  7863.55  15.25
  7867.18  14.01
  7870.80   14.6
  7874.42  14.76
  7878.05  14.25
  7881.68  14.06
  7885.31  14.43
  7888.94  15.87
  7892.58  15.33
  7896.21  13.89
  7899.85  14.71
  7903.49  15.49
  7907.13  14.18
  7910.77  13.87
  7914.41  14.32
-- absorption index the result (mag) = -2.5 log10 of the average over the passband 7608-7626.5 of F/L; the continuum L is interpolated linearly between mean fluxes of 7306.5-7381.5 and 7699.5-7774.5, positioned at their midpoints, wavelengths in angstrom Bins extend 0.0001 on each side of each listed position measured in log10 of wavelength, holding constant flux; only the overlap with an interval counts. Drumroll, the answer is -0.03 mag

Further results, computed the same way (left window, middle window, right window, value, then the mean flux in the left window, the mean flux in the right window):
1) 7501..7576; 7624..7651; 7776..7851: 0.11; 16.2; 15.2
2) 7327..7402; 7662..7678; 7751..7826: 0.03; 16.8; 15.3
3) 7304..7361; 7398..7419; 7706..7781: 0.06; 17.2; 15.3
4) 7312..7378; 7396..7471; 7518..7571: 0.03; 16.9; 16.3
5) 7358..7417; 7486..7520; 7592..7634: -0.03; 16.2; 15.6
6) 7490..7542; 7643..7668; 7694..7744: 0.11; 16.3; 15.3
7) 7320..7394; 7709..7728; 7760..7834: 0.07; 16.9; 15.4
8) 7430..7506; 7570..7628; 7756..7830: 0.00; 16.6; 15.4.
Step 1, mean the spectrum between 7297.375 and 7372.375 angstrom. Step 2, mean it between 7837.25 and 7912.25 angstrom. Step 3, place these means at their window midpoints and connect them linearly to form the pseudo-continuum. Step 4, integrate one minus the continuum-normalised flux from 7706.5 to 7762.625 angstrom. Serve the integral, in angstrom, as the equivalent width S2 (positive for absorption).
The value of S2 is 1.7 angstrom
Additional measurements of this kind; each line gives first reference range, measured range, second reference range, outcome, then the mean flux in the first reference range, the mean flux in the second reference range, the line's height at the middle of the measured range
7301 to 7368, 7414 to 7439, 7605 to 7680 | 0.71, 17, 14.9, 16.4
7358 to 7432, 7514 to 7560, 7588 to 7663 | -2.83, 16.1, 15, 15.5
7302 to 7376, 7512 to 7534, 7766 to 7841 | 0.14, 16.9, 15.4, 16.3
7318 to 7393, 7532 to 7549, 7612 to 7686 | -0.99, 16.9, 14.9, 15.6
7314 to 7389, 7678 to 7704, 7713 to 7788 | -1.36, 16.9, 15.2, 15.4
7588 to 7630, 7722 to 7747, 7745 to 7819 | 0.67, 15.8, 15.2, 15.4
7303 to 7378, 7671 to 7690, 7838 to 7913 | -0.18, 16.9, 14.9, 15.6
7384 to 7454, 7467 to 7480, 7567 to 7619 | -0.91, 16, 16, 16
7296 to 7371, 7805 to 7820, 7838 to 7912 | 0.18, 17.1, 14.9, 15.1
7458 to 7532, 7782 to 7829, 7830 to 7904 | 0.43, 16.5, 15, 15.3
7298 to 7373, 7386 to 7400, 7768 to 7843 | 0.62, 17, 15.4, 16.8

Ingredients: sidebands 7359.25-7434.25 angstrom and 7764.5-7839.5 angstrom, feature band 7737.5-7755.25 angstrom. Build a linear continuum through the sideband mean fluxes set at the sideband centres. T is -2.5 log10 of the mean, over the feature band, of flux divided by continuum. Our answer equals 0.04 mag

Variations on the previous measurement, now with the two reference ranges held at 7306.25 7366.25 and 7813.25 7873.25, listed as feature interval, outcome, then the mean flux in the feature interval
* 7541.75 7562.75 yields -0.01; 16.4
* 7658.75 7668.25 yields 0.11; 14.4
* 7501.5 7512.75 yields 0.04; 15.8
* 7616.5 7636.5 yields 0.06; 15.1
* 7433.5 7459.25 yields 0.02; 16.4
